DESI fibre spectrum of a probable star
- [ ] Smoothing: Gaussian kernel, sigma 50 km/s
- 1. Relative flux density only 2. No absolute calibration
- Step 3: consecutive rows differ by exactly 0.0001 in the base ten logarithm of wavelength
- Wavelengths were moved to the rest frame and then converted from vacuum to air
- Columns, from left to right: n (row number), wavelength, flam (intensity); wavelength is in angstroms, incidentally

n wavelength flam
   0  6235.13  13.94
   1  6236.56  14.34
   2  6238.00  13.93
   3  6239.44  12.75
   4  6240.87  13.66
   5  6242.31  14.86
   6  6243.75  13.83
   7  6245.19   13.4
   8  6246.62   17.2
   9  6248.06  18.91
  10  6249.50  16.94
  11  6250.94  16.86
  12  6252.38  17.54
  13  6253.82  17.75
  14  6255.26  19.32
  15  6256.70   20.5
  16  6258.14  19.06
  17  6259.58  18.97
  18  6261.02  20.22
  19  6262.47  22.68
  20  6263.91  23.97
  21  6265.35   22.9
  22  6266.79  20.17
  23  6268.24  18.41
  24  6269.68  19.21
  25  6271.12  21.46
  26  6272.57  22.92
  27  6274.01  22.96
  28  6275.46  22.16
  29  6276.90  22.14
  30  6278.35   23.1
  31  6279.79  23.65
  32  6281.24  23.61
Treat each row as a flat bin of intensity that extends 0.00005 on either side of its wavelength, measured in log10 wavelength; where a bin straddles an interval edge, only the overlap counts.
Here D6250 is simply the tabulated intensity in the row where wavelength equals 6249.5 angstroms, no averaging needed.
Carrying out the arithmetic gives 16.94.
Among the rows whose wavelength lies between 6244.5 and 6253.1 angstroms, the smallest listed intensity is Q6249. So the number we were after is 13.4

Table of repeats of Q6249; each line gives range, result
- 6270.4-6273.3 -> 21.46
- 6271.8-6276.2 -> 22.16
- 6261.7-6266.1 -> 22.68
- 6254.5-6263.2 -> 18.97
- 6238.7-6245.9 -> 12.75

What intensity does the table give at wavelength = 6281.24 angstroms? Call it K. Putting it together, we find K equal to 23.61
